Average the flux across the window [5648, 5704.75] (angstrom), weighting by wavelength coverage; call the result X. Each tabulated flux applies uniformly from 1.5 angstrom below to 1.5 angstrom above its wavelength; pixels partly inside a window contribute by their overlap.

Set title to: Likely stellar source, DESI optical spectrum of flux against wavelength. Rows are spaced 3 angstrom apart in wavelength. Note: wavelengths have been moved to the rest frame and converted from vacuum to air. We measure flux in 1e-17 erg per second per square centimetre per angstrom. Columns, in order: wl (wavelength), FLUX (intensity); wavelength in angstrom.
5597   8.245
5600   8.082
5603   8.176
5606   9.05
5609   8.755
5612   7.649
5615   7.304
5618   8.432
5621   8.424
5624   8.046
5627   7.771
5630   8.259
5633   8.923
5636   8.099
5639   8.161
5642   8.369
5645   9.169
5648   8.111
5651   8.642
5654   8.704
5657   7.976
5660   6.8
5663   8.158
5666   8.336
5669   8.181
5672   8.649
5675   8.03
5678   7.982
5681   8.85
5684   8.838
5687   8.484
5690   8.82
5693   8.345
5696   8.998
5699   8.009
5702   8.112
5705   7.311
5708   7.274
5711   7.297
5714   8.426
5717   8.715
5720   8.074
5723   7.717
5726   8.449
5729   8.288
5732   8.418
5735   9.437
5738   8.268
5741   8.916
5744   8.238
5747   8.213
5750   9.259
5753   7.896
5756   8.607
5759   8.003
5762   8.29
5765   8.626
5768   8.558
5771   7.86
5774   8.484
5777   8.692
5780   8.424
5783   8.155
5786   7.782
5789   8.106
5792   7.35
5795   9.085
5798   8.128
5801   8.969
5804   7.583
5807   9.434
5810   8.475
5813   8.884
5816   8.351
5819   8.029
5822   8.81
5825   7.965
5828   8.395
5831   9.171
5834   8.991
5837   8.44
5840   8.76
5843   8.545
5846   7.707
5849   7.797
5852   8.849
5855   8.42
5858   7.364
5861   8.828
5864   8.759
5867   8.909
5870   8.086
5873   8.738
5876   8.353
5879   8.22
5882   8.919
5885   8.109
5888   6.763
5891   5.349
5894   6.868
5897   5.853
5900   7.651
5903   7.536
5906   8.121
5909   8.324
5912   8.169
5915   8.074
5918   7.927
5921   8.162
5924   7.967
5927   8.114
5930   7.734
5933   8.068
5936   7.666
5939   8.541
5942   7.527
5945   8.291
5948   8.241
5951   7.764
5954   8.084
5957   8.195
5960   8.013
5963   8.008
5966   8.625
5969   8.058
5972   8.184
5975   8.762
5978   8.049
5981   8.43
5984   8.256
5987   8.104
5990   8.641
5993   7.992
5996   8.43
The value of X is 8.3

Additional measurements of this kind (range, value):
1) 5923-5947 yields 7.99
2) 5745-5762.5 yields 8.38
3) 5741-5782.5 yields 8.41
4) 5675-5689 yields 8.49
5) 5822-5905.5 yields 8.06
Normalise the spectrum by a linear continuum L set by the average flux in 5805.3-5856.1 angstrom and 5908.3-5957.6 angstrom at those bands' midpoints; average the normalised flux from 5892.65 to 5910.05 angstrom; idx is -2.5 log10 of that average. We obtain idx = 0.11 mag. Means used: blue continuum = 8.53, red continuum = 8.04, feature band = 7.37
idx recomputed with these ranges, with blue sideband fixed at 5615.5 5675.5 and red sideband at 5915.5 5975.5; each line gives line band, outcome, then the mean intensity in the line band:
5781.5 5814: -0.02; 8.35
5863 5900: 0.05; 7.73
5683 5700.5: -0.05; 8.58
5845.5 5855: -0.01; 8.21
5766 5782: -0.03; 8.4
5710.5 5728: 0.01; 8.16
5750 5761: -0.02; 8.32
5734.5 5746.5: -0.05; 8.61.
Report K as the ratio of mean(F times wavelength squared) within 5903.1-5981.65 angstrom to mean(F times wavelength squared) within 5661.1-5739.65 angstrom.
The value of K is 1.1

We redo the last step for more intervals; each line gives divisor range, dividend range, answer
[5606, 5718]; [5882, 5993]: 1.06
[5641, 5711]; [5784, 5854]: 1.07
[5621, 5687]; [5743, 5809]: 1.05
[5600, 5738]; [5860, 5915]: 1.03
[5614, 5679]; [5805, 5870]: 1.11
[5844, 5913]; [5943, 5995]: 1.07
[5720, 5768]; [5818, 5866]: 1.03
